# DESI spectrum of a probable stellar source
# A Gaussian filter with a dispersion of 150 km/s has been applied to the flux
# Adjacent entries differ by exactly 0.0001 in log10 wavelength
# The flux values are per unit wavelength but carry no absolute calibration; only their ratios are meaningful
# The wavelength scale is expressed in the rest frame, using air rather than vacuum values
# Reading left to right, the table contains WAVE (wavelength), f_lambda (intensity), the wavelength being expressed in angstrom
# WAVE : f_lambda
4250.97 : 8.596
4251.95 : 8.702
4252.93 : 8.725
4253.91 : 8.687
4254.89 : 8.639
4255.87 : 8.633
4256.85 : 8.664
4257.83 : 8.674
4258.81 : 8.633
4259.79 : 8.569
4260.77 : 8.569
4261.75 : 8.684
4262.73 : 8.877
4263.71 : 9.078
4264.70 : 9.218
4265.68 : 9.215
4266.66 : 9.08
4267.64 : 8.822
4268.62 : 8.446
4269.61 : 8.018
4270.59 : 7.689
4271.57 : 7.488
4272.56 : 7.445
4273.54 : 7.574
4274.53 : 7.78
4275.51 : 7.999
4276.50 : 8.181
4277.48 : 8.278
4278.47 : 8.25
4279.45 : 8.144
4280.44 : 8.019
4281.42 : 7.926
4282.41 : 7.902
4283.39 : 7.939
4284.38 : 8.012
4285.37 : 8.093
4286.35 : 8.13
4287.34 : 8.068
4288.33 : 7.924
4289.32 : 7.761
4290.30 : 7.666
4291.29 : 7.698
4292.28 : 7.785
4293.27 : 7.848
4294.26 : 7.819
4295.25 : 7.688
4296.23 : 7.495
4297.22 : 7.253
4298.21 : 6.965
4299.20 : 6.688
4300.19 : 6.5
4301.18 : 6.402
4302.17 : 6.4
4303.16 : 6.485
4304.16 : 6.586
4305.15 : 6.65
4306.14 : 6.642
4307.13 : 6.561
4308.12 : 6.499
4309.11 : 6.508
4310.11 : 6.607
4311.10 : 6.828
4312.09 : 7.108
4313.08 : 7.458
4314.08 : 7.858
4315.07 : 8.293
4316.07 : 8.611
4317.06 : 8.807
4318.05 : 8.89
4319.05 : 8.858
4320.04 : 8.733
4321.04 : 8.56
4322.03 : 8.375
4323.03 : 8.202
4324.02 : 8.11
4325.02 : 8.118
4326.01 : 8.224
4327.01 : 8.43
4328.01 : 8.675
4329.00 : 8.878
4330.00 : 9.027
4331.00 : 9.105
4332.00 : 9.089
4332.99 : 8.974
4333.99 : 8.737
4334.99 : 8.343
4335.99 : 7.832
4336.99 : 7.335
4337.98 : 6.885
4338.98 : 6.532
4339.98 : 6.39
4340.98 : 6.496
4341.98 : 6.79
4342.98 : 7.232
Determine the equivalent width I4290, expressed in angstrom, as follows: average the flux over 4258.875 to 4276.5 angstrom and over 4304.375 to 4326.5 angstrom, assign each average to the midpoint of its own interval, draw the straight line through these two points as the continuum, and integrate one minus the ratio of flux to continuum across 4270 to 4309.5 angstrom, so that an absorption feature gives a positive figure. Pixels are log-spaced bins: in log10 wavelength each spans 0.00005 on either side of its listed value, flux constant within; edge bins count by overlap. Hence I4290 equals 3.0 angstrom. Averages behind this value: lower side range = 8.38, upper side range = 7.74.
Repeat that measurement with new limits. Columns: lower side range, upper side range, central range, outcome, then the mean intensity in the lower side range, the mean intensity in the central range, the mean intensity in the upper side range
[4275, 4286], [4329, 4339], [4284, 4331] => 2.86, 8.07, 7.69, 8.3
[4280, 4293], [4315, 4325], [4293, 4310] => 2.75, 7.92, 6.86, 8.53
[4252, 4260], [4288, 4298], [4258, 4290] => -0.25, 8.66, 8.25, 7.67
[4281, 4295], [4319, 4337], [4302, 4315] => 2.18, 7.89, 6.84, 8.53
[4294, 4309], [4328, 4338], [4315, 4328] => -1.00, 6.82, 8.49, 8.51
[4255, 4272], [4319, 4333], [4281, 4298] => 1.59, 8.62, 7.81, 8.61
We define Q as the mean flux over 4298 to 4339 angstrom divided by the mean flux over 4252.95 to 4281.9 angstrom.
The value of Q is 0.9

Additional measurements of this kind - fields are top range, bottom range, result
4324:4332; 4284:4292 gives 1.09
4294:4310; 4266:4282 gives 0.84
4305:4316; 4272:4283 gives 0.89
